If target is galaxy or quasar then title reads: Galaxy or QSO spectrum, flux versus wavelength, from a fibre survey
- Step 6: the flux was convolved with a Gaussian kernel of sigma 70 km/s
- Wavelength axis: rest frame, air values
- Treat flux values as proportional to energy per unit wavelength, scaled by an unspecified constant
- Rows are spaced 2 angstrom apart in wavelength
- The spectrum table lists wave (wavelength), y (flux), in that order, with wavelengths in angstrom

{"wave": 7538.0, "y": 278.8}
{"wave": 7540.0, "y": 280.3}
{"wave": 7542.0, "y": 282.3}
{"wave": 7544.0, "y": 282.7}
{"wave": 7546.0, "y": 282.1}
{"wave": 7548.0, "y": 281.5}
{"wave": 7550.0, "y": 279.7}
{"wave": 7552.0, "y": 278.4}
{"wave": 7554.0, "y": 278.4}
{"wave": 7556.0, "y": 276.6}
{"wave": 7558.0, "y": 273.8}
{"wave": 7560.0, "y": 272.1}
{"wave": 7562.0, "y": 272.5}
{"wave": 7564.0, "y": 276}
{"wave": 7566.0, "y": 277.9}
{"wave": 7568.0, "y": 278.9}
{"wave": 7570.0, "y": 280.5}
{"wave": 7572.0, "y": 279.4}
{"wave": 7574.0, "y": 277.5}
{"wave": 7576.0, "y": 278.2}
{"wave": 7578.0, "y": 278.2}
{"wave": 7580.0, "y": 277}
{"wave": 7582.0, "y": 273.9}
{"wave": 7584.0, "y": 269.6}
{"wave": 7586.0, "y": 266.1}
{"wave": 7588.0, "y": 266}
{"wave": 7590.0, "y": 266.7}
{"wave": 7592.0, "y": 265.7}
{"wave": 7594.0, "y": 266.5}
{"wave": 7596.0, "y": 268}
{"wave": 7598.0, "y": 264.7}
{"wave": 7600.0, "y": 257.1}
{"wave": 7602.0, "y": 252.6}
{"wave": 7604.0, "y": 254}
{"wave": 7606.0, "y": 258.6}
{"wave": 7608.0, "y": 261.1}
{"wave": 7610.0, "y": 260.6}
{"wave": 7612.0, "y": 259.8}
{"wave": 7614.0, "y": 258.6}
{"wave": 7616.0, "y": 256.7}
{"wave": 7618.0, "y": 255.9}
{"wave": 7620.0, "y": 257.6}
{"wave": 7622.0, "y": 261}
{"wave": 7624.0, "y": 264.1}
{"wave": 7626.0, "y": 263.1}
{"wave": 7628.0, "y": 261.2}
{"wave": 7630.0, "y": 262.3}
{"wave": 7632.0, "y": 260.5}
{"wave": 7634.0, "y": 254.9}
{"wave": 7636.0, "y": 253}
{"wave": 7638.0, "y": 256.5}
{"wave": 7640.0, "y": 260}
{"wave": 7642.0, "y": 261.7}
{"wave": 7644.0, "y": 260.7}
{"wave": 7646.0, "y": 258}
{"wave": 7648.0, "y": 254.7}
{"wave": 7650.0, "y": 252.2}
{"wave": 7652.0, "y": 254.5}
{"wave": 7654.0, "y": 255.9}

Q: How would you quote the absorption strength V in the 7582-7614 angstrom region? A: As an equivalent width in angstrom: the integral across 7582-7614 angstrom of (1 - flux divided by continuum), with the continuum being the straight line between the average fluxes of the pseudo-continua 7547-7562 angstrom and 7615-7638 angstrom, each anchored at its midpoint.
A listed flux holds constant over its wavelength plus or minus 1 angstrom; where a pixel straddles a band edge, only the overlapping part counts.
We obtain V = 0.41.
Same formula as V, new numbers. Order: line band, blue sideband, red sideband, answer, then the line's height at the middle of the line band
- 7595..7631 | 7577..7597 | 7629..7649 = 0.57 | 264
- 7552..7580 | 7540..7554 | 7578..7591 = -0.14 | 276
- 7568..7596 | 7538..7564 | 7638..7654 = -0.14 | 271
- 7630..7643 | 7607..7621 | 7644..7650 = -0.05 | 257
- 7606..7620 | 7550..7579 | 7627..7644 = 0.32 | 265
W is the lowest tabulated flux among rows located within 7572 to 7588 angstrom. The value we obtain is 266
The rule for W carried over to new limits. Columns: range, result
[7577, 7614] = 252.6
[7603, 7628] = 254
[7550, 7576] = 272.1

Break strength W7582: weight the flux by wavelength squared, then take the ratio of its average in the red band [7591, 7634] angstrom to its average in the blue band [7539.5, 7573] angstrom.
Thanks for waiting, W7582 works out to 0.95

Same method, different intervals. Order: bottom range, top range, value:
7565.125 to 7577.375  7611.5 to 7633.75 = 0.95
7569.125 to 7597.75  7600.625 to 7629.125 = 0.96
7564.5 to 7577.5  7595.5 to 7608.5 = 0.94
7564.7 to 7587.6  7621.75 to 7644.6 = 0.96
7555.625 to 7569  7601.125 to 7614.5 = 0.95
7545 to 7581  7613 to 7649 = 0.95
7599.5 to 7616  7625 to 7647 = 1.01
